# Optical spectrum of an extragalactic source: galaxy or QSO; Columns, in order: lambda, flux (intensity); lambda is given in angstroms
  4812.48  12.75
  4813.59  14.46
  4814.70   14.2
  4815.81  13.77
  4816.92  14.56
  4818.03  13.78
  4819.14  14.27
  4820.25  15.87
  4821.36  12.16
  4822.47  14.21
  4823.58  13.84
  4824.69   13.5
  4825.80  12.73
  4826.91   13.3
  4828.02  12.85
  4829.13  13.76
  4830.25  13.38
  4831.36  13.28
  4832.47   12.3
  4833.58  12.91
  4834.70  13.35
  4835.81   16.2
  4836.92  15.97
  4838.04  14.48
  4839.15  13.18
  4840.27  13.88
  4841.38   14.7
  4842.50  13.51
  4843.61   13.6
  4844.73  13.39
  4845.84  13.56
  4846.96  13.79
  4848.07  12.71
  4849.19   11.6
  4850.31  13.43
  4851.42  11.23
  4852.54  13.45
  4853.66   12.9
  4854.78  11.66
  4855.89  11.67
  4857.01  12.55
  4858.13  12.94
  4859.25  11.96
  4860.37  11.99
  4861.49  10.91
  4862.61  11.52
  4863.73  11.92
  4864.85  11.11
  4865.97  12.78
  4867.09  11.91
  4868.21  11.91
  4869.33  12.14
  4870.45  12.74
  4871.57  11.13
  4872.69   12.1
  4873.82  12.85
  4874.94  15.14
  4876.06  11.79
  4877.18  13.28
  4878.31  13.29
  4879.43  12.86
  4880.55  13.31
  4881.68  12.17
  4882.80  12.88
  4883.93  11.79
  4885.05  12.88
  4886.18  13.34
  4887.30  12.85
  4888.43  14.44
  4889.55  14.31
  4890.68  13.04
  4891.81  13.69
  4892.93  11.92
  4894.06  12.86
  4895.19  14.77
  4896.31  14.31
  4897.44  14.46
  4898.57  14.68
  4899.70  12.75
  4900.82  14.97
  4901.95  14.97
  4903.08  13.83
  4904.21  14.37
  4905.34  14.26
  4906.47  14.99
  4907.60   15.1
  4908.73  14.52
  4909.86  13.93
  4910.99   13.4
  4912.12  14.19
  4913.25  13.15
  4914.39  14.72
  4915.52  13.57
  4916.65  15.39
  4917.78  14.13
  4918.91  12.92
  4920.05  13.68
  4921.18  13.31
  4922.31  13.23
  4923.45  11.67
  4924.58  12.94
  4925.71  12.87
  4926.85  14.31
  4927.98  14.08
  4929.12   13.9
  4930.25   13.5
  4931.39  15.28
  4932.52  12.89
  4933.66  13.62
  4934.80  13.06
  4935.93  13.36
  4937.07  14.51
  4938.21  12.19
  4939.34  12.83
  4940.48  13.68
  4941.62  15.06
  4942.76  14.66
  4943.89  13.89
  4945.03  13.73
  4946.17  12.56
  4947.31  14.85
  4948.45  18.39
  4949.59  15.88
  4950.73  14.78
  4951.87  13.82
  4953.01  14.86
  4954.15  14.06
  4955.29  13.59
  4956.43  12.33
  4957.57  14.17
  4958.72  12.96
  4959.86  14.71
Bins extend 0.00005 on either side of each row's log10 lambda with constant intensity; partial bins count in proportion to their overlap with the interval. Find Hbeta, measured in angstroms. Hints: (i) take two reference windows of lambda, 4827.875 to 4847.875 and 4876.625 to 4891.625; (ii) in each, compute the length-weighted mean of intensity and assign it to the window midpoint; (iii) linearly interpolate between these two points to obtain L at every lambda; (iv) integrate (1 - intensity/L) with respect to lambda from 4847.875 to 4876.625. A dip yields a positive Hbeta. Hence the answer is 2.6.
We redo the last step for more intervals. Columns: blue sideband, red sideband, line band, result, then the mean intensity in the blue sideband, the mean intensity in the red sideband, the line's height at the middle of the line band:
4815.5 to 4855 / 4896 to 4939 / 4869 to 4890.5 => 1.24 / 13.5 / 13.9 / 13.7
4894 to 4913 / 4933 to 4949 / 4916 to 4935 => 0.72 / 14.3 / 14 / 14.1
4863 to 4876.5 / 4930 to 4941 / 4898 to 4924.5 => -1.88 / 12.3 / 13.5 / 13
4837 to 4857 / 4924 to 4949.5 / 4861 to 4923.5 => 1.19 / 13.2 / 14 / 13.6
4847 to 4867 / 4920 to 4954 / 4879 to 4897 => -0.52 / 12.2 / 13.9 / 12.9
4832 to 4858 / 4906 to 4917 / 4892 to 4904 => 0.10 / 13.3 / 14.3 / 14.1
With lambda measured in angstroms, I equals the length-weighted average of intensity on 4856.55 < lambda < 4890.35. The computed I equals 12.6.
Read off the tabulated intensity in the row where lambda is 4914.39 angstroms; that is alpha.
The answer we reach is 14.72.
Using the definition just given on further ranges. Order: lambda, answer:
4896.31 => 14.31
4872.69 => 12.1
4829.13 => 13.76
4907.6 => 15.1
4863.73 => 11.92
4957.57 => 14.17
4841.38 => 14.7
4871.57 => 11.13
